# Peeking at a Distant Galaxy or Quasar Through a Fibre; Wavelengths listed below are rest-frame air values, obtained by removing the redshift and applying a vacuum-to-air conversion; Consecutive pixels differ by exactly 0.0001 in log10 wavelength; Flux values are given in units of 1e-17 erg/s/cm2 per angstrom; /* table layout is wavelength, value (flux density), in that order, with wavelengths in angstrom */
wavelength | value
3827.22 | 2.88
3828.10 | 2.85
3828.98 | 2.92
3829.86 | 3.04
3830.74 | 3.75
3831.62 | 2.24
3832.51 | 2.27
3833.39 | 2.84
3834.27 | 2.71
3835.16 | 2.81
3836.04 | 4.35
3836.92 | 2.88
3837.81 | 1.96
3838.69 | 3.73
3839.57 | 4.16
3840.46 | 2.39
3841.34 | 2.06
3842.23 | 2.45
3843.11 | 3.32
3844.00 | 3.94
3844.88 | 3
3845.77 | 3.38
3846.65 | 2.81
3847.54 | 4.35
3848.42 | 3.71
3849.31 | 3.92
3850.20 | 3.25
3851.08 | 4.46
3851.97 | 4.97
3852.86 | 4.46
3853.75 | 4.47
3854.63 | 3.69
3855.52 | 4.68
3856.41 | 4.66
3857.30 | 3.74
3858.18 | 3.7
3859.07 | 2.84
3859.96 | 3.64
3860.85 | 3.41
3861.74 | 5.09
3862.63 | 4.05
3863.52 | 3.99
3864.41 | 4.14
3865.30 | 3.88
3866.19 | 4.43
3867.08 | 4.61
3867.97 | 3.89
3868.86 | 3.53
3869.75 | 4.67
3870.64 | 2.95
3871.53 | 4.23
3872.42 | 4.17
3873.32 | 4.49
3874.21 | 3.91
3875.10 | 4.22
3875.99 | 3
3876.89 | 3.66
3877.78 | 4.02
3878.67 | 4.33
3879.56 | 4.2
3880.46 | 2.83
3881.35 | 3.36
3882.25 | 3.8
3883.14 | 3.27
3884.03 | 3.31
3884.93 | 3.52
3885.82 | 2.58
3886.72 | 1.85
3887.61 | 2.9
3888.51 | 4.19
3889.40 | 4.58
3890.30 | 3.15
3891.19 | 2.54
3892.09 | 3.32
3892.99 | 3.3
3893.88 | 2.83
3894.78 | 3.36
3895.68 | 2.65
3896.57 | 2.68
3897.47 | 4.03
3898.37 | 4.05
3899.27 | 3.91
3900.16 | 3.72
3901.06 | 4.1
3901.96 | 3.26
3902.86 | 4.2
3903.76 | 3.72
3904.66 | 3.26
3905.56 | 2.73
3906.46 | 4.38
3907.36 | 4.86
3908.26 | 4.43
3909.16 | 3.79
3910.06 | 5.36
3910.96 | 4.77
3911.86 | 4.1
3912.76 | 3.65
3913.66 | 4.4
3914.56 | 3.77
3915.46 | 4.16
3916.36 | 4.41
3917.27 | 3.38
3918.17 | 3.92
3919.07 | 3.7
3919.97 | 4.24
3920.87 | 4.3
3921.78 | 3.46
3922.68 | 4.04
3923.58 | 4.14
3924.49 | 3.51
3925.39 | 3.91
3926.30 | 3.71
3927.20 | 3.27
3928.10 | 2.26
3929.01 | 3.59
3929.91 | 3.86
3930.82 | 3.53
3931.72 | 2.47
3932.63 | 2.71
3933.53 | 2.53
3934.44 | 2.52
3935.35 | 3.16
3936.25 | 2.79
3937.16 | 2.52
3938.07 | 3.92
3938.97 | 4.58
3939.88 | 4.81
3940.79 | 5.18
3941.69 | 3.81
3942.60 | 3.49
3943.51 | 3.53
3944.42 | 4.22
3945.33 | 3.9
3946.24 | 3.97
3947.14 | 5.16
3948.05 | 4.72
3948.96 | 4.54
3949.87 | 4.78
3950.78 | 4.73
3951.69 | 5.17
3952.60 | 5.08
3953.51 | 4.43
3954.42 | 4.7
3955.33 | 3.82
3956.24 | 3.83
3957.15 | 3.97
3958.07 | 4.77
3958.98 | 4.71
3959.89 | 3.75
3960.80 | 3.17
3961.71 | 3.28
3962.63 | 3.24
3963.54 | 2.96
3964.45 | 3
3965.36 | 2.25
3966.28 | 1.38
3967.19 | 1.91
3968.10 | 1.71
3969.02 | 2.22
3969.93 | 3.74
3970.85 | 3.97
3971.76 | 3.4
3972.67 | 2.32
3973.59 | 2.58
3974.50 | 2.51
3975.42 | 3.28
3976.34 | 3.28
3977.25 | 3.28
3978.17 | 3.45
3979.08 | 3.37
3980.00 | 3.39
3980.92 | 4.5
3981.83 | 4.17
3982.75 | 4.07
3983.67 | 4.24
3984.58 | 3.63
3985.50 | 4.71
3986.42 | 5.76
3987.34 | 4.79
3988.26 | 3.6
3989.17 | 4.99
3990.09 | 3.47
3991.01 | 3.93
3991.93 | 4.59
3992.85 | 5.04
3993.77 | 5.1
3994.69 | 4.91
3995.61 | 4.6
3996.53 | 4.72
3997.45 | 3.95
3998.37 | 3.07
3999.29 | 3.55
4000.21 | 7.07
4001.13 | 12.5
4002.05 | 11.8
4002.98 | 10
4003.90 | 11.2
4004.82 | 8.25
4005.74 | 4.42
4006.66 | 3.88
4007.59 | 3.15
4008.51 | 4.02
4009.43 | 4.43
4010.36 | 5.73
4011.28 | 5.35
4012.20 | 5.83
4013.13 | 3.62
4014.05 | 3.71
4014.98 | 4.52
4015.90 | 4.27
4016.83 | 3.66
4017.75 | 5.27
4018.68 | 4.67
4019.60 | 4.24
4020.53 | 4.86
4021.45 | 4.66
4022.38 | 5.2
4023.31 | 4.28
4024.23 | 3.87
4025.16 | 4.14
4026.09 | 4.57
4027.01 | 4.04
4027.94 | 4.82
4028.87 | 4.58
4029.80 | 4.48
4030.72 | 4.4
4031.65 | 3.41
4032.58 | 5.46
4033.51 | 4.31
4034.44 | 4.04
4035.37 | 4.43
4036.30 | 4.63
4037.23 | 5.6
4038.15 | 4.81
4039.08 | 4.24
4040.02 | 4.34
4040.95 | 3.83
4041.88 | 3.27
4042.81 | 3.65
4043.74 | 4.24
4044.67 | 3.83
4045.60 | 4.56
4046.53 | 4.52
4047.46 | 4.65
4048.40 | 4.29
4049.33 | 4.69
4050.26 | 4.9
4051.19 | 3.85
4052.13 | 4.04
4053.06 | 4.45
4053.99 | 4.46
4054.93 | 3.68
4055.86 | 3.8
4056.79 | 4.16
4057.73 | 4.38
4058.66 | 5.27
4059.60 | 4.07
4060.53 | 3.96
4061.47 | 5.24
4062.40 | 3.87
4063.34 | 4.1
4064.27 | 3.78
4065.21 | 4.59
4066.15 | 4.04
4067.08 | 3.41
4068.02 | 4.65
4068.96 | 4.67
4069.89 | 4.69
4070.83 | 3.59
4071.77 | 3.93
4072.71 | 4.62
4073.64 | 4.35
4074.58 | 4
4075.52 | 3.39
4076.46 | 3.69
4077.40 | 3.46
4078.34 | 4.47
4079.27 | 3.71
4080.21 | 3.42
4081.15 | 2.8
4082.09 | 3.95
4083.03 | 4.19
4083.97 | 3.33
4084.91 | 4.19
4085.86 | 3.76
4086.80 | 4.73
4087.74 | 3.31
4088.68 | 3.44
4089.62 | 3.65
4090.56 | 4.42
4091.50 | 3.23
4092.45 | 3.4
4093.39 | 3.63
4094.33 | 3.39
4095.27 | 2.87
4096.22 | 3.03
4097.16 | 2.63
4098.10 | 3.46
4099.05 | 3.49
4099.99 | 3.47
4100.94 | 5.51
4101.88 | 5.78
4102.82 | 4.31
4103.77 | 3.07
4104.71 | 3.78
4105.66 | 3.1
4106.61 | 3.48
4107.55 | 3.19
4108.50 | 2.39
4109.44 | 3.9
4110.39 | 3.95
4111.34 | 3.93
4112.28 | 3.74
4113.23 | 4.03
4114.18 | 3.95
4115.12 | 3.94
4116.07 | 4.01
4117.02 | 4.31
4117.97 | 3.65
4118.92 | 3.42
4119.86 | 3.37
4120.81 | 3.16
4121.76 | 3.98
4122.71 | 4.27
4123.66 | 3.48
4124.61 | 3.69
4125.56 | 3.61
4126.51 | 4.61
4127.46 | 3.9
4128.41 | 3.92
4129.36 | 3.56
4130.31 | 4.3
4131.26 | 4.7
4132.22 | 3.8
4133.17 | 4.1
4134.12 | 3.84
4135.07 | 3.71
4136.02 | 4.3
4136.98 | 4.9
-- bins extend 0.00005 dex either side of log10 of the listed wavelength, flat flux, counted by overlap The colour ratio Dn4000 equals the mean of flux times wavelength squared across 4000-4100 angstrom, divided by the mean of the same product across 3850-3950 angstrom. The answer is 1.3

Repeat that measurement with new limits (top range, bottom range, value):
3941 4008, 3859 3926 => 1.21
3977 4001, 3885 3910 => 1.32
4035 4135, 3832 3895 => 1.23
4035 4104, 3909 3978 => 1.18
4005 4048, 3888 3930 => 1.25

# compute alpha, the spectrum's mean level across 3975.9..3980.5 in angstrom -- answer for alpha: 3.36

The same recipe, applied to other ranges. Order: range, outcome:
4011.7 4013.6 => 4.74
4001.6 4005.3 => 10.3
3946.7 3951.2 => 4.78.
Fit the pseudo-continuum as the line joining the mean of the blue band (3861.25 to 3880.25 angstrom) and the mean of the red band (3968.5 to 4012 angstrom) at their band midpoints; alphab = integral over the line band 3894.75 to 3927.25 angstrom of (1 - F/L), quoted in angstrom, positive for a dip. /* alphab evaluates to 3.1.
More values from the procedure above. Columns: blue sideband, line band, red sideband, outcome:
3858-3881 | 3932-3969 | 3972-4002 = 4.9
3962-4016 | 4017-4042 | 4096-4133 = -1.3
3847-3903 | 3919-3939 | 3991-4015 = 5.2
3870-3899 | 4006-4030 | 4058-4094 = -3.9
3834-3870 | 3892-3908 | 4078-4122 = 0.5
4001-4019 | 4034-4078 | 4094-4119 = 5.6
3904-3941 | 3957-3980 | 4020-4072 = 5.0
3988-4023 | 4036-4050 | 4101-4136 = 1.4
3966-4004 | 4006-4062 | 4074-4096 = -4.3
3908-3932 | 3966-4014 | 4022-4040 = -3.6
